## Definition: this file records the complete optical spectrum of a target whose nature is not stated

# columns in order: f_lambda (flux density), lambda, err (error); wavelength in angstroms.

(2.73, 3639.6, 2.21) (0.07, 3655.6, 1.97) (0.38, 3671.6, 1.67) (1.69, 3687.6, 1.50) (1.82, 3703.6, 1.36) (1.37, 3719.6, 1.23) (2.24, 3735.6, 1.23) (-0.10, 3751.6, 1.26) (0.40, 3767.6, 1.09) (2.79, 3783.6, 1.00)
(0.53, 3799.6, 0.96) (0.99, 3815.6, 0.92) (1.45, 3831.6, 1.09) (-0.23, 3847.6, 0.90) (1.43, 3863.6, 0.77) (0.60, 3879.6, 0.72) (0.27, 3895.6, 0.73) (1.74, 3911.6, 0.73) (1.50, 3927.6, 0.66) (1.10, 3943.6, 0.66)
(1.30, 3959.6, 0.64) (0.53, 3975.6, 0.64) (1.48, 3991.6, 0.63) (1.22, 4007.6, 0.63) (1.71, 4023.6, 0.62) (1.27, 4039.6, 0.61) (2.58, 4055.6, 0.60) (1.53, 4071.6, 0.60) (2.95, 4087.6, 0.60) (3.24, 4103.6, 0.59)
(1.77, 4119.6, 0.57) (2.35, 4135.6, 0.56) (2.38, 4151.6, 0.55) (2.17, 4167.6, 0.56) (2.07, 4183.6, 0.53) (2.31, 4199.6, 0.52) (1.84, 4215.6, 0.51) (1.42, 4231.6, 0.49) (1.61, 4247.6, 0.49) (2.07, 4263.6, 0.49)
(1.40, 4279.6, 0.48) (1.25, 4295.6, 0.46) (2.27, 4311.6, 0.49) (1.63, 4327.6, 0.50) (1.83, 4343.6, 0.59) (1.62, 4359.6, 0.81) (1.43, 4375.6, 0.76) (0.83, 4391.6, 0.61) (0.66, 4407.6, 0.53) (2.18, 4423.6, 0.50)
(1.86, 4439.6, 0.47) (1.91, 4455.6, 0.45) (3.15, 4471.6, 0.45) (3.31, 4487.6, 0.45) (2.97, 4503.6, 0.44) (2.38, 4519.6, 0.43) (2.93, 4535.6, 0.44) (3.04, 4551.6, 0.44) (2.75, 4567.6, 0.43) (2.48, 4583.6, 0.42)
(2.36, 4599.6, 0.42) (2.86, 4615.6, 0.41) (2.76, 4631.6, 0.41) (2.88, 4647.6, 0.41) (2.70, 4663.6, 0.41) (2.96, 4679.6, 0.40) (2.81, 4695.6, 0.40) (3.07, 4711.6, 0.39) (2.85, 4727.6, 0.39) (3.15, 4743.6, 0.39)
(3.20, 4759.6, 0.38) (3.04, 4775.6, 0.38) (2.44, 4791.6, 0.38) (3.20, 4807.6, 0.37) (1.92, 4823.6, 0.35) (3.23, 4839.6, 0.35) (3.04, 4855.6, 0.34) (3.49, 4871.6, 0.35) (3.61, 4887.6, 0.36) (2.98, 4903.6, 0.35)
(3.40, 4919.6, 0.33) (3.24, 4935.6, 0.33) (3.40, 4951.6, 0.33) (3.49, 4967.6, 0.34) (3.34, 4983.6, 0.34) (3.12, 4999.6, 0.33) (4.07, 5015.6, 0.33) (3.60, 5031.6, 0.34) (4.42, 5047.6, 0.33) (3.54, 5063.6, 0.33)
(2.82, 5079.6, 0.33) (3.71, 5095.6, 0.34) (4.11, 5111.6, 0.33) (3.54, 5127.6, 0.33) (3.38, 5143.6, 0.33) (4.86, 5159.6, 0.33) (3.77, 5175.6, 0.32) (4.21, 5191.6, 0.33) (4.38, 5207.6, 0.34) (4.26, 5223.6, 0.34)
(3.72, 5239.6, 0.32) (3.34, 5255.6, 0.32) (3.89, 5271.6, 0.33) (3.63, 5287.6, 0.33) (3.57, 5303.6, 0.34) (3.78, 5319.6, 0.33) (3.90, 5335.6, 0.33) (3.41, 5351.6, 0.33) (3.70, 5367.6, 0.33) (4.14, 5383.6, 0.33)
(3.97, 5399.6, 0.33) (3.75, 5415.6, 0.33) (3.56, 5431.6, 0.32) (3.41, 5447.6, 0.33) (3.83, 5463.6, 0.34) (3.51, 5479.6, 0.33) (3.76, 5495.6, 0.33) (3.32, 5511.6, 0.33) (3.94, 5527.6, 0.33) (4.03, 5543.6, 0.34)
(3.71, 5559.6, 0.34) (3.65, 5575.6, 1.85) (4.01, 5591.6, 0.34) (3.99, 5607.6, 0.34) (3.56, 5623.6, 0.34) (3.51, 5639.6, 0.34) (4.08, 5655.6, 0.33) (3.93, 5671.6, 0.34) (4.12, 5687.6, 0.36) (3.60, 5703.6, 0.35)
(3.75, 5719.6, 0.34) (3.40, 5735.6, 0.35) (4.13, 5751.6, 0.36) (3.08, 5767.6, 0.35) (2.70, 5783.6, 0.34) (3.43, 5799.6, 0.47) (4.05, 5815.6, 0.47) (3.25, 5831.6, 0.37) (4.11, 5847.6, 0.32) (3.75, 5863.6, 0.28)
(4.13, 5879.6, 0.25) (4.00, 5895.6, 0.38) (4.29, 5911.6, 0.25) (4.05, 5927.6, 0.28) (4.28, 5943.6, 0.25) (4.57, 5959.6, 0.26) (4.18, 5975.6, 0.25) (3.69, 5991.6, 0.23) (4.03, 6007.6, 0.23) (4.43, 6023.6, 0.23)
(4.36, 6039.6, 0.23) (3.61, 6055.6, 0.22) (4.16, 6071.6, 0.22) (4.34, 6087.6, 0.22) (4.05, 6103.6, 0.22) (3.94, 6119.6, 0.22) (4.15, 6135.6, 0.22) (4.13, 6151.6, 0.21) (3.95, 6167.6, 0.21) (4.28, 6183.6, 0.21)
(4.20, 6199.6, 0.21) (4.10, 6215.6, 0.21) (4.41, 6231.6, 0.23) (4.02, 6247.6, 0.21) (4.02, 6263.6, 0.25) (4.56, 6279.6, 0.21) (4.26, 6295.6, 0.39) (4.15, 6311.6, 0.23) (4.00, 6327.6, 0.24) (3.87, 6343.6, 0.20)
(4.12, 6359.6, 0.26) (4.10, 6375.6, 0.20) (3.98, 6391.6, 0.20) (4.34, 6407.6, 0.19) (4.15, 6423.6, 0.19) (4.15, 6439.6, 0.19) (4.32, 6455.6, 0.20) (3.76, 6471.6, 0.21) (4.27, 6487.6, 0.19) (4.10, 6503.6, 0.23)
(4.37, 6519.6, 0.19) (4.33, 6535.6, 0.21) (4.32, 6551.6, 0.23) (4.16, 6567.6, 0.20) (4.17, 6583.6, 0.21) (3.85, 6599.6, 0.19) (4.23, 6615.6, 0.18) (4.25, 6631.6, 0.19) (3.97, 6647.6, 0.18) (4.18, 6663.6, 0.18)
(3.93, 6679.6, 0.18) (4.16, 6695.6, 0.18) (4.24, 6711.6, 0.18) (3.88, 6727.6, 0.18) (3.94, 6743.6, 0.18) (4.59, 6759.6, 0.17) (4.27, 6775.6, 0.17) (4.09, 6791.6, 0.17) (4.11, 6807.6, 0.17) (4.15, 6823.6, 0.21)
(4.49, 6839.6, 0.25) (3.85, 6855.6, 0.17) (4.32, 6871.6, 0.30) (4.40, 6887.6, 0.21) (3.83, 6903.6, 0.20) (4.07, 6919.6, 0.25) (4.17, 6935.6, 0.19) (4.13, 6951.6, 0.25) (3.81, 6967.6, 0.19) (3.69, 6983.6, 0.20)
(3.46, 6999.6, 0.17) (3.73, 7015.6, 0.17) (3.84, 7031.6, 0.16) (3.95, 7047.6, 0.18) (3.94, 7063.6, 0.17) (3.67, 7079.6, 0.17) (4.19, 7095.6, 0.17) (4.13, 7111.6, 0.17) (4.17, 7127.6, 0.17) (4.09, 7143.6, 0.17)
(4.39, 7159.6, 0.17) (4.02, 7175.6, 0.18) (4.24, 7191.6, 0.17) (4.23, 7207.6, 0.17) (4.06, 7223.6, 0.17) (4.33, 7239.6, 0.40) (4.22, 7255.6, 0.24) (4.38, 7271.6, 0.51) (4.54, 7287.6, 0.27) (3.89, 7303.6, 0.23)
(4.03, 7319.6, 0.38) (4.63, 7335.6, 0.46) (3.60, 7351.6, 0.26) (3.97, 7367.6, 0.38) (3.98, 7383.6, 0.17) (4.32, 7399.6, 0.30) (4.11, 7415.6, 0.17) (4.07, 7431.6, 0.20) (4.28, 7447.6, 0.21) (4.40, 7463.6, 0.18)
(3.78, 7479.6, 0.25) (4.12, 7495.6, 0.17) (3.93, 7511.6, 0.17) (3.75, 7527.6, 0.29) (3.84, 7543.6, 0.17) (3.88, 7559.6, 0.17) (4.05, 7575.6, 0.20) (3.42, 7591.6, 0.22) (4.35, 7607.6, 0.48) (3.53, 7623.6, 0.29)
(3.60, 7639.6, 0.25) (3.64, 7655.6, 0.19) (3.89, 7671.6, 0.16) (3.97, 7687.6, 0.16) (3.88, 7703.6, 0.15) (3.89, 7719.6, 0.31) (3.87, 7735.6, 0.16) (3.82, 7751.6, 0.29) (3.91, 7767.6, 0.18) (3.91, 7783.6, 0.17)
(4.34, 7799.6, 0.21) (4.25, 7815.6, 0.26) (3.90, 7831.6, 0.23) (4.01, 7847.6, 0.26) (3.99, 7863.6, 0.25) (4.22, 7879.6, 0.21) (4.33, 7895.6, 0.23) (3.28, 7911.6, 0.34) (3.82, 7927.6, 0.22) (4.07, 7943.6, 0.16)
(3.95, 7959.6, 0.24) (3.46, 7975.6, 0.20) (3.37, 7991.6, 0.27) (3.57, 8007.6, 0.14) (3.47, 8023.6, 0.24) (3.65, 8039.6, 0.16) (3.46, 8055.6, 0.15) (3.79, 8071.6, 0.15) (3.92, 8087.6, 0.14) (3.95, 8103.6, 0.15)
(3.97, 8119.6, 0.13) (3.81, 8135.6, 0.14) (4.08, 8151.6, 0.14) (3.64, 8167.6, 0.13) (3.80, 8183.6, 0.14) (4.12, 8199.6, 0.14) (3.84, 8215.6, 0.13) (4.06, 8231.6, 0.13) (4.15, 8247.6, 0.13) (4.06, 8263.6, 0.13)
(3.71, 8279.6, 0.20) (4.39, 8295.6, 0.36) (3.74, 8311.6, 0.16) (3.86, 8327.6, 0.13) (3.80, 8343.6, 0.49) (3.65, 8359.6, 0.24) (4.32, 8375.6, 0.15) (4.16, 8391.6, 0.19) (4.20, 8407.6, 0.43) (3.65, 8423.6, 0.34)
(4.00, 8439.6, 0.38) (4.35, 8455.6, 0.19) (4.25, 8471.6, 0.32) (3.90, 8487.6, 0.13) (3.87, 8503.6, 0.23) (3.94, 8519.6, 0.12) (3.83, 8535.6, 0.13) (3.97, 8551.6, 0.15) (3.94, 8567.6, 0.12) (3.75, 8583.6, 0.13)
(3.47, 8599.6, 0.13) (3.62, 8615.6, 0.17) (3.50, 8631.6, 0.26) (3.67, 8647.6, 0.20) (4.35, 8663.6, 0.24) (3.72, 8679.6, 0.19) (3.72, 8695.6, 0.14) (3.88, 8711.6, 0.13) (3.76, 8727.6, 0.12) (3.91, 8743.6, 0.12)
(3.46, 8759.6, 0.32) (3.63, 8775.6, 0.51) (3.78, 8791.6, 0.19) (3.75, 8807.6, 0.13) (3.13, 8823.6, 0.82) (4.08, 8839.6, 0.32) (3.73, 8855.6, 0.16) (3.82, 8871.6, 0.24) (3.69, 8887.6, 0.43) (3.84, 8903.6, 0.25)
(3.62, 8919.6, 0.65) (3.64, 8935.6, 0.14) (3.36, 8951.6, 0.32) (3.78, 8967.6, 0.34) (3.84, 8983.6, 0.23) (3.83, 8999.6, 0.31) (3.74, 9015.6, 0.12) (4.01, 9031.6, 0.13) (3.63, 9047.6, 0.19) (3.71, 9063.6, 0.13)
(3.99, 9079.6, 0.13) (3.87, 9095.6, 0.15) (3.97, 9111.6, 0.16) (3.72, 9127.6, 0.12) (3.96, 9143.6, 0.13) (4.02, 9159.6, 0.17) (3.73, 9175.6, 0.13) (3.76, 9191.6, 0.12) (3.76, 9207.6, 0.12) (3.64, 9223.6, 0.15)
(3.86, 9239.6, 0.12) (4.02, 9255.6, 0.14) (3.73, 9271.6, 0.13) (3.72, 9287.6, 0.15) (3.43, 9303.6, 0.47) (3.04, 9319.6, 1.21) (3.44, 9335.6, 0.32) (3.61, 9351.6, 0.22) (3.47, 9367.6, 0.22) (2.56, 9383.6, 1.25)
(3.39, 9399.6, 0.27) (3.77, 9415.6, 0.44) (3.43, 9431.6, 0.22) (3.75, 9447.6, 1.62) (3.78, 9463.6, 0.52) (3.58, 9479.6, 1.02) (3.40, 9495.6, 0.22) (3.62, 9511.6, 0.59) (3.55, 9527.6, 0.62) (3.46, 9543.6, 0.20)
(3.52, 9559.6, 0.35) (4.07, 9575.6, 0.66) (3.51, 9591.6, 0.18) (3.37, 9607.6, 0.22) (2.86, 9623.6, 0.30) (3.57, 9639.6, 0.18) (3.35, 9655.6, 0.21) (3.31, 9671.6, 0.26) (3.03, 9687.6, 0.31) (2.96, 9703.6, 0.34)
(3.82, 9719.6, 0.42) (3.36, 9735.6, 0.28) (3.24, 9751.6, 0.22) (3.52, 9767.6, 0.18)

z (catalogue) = 0.12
